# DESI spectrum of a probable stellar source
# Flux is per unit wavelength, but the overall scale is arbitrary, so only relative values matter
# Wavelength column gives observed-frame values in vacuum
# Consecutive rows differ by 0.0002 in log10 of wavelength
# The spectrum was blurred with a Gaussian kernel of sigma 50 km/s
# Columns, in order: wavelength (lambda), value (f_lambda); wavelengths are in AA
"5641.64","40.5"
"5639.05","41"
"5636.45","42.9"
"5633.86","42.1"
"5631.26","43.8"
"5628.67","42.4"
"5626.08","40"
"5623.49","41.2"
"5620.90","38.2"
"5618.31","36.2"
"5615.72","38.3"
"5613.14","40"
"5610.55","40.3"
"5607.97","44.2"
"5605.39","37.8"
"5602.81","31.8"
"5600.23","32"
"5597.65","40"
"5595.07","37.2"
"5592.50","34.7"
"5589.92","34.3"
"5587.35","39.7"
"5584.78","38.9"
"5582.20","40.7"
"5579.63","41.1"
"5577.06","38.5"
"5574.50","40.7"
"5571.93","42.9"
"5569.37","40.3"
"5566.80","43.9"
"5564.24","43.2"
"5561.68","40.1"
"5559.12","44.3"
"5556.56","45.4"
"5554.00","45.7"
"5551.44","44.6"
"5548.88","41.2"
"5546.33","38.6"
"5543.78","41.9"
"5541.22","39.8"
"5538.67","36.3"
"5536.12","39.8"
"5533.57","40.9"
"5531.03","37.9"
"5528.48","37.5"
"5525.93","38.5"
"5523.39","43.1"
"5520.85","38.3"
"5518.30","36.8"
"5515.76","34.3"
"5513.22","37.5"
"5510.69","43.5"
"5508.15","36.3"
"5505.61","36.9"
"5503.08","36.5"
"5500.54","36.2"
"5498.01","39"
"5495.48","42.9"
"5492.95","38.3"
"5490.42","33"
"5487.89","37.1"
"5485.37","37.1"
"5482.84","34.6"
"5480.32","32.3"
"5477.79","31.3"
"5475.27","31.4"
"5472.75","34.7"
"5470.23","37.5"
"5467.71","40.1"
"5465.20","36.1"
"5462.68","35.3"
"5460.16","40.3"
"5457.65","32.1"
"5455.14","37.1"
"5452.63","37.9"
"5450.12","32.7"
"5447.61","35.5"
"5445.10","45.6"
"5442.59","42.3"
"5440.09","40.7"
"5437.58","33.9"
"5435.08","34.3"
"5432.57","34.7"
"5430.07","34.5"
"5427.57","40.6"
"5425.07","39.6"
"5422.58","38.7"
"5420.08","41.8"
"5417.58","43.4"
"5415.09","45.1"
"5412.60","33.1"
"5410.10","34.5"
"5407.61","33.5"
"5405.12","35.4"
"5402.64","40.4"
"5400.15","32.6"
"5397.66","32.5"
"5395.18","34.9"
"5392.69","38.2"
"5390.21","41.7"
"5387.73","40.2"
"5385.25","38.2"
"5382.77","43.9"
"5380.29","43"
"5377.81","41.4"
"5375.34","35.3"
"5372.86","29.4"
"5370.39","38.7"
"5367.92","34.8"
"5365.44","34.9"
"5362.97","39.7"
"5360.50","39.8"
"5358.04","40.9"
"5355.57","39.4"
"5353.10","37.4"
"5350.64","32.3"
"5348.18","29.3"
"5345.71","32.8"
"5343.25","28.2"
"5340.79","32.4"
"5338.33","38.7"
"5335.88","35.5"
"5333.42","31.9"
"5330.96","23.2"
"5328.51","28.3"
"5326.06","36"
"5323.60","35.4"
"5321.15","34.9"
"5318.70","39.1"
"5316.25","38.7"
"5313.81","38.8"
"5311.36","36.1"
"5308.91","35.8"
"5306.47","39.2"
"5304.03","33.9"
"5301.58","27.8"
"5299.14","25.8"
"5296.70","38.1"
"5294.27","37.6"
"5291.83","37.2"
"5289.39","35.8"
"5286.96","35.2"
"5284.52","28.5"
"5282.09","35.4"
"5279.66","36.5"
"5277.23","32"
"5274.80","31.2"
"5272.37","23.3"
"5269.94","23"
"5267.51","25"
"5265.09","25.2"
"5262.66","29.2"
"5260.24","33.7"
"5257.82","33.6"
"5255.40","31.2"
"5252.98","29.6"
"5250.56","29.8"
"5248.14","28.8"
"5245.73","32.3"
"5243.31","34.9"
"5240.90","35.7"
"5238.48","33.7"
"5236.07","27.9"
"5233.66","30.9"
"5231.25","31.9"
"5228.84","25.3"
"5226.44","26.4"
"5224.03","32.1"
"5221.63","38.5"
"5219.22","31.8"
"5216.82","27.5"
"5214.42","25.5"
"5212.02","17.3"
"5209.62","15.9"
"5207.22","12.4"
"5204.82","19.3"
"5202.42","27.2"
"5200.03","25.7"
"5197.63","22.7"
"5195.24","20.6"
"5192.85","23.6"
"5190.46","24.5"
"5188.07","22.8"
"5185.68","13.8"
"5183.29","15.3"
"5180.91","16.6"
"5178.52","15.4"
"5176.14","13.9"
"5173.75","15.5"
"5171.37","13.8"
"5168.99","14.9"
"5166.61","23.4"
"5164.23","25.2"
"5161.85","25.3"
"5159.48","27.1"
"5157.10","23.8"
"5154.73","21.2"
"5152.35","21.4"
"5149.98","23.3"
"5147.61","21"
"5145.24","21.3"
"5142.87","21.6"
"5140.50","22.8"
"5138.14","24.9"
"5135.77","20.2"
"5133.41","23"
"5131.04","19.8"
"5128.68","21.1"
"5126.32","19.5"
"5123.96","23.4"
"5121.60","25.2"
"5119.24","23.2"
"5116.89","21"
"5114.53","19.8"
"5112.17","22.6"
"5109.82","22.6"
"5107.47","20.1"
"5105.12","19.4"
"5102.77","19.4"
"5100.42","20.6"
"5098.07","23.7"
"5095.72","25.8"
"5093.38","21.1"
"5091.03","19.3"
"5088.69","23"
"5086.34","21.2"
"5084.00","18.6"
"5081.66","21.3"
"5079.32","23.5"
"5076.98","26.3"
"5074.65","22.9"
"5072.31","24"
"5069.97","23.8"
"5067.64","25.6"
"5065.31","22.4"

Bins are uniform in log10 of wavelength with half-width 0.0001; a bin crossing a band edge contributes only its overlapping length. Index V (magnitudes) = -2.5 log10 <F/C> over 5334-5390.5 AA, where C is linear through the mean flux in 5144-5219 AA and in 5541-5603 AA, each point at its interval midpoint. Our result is -0.23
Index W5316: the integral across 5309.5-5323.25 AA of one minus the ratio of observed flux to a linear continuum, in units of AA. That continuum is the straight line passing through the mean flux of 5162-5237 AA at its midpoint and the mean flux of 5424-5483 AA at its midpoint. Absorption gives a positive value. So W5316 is -4.0 AA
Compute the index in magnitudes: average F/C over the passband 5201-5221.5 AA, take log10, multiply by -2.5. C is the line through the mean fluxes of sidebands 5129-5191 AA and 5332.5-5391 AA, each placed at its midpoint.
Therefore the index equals 0.07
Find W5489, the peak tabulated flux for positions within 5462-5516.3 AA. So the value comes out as 43.5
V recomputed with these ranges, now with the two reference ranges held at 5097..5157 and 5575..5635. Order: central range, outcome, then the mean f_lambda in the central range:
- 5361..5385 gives -0.24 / 38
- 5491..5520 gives -0.08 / 37.9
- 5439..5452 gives -0.18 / 39.3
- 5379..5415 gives -0.19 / 37.5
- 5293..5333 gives -0.20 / 34.2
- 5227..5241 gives -0.18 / 30.3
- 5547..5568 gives -0.17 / 43.4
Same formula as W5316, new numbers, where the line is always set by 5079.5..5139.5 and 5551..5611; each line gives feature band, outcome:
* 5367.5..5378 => -1.2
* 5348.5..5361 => -2.4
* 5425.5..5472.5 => -3.2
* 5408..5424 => -2.6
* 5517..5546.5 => -0.8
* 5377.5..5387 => -2.7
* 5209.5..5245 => -4.3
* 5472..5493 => 1.2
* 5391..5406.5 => -1.4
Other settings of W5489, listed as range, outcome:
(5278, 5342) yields 39.2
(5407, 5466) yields 45.6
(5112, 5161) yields 27.1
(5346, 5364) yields 40.9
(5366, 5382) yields 43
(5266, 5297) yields 38.1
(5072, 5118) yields 26.3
